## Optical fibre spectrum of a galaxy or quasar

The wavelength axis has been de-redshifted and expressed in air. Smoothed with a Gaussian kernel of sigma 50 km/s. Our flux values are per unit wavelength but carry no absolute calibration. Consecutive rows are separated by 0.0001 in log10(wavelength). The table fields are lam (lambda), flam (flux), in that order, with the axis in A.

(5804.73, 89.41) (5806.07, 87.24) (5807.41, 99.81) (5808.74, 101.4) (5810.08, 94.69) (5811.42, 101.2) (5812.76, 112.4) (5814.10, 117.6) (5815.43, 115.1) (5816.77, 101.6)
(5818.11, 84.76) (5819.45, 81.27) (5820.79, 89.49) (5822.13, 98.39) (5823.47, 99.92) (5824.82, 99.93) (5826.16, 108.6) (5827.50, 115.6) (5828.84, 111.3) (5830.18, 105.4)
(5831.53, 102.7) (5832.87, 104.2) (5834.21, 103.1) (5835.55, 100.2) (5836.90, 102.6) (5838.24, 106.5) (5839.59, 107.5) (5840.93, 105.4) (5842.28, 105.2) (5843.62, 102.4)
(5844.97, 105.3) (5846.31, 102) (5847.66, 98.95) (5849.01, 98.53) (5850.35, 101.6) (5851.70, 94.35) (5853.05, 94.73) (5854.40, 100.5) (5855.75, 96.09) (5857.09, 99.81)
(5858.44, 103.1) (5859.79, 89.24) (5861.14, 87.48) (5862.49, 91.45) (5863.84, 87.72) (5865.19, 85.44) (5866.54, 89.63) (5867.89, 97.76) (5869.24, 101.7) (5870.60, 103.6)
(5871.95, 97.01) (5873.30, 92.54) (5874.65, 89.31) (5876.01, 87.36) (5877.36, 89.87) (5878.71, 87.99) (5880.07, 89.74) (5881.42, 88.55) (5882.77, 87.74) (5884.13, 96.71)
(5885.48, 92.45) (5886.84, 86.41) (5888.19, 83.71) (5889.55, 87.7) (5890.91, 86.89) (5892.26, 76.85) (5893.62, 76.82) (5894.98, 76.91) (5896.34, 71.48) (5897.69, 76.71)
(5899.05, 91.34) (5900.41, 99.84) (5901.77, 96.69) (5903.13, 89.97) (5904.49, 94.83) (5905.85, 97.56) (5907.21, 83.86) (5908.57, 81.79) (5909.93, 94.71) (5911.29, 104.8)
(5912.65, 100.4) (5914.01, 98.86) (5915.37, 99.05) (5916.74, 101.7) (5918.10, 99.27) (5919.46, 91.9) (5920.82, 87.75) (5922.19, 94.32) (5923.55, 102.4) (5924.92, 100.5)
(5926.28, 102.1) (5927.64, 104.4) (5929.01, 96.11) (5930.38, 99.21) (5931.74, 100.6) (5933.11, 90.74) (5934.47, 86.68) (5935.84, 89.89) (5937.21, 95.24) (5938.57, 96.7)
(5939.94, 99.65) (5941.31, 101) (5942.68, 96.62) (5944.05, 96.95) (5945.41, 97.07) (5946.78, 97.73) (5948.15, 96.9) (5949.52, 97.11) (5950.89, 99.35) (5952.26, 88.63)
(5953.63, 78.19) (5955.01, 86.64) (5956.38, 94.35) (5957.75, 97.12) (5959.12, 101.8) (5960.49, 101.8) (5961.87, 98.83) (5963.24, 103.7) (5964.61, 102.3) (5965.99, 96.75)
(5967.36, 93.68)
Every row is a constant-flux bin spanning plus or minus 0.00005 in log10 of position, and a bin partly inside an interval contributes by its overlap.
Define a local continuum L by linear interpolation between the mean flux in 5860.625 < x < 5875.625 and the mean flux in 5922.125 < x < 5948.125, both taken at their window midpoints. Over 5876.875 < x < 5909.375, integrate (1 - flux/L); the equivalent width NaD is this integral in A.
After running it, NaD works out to 2.5 A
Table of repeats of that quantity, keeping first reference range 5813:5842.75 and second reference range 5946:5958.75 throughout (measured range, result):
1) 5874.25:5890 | 1.6 A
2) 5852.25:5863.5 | 0.6 A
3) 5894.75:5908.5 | 1.3 A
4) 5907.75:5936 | -0.3 A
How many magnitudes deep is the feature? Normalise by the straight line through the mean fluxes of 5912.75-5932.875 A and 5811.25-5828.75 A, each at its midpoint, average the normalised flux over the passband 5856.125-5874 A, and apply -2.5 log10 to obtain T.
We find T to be 0.07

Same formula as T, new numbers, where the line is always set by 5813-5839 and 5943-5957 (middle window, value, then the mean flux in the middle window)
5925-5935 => -0.030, 97.6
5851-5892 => 0.082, 92.1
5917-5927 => -0.020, 97.2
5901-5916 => 0.019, 94.8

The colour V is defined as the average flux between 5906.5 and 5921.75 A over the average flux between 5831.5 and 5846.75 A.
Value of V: 0.91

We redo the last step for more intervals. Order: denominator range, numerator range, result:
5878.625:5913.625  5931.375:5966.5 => 1.08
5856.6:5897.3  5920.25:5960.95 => 1.07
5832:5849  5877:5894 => 0.84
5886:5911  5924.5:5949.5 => 1.12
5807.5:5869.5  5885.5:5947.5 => 0.93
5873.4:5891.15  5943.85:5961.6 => 1.07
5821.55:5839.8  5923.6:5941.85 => 0.93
